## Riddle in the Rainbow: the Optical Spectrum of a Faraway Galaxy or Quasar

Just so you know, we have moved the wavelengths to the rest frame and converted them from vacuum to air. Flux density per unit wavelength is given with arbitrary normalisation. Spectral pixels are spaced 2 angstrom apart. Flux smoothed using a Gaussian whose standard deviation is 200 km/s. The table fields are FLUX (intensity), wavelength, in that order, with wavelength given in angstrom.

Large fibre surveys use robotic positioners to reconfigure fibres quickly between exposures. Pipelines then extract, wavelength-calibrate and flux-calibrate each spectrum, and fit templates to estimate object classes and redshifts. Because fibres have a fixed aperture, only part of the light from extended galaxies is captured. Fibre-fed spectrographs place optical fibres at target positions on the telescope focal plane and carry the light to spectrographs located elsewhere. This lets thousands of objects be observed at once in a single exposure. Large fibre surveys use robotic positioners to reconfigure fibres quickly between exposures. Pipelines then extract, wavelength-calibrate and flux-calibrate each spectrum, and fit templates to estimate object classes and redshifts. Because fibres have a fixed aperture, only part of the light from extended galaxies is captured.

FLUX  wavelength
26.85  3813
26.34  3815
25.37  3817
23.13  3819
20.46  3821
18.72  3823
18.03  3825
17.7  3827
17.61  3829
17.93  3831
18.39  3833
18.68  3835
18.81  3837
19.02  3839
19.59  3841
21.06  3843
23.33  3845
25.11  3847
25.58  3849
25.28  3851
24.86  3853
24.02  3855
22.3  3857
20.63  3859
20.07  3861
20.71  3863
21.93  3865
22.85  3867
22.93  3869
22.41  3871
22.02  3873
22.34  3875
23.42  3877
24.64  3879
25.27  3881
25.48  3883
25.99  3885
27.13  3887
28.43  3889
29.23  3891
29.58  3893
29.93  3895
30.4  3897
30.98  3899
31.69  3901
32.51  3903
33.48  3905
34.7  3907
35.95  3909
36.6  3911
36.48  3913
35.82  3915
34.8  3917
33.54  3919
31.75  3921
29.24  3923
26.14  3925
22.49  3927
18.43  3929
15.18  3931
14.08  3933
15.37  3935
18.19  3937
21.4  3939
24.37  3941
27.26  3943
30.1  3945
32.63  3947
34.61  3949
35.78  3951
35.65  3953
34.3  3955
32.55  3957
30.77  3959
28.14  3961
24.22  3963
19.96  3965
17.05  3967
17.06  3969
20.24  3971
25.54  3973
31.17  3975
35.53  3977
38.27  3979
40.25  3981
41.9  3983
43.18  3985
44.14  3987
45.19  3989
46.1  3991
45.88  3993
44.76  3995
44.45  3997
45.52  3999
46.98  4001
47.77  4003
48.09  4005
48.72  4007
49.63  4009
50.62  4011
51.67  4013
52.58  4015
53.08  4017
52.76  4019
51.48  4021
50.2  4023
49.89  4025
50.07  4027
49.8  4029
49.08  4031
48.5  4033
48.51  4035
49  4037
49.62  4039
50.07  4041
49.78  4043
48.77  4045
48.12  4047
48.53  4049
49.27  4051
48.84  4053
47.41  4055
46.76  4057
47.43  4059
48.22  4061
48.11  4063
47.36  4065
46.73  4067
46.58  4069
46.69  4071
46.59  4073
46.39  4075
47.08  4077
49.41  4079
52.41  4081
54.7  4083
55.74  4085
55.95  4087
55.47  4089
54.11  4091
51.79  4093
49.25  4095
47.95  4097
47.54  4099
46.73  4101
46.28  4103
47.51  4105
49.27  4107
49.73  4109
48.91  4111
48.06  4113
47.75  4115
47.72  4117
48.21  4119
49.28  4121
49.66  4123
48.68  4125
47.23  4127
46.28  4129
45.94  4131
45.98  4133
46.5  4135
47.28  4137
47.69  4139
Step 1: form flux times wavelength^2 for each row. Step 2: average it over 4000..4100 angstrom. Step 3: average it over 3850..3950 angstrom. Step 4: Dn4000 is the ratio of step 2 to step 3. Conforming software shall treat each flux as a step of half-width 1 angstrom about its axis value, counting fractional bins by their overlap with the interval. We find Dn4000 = 2.01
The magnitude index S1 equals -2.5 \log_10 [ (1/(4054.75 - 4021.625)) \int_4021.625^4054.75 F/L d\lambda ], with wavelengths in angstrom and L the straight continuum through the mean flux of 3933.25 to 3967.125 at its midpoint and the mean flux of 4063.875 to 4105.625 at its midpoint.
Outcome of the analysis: -0.18 mag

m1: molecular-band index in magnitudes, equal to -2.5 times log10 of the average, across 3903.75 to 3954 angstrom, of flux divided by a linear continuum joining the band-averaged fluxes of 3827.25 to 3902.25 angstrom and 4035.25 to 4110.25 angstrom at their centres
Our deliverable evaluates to 0.10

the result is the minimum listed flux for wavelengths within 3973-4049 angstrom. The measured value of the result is 25.54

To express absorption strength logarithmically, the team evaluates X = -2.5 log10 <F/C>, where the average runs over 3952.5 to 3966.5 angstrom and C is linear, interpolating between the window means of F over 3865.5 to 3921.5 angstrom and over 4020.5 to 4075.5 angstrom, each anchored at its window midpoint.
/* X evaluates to 0.286 mag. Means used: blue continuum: 29.2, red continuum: 48.5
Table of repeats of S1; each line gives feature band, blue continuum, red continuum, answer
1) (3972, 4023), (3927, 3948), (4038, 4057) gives -0.23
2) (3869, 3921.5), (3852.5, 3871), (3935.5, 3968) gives -0.21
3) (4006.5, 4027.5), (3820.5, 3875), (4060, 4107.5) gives -0.23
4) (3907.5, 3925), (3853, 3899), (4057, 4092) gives -0.14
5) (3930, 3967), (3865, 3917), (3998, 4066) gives 0.39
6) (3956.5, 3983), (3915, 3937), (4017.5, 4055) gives 0.22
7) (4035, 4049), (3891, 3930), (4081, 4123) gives -0.11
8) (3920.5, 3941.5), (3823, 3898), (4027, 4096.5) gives 0.45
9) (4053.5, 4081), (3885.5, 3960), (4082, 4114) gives -0.02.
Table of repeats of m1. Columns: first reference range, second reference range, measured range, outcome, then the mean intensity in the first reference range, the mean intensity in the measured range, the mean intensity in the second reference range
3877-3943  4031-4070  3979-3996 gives -0.12 mag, 27.7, 43.6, 48.3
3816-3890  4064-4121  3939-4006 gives 0.03 mag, 22.2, 34.9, 49.4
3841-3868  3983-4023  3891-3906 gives -0.03 mag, 22.8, 31.1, 47.9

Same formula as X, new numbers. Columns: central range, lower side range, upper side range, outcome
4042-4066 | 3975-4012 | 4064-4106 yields -0.01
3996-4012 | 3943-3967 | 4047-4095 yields -0.24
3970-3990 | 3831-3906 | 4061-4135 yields 0.00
